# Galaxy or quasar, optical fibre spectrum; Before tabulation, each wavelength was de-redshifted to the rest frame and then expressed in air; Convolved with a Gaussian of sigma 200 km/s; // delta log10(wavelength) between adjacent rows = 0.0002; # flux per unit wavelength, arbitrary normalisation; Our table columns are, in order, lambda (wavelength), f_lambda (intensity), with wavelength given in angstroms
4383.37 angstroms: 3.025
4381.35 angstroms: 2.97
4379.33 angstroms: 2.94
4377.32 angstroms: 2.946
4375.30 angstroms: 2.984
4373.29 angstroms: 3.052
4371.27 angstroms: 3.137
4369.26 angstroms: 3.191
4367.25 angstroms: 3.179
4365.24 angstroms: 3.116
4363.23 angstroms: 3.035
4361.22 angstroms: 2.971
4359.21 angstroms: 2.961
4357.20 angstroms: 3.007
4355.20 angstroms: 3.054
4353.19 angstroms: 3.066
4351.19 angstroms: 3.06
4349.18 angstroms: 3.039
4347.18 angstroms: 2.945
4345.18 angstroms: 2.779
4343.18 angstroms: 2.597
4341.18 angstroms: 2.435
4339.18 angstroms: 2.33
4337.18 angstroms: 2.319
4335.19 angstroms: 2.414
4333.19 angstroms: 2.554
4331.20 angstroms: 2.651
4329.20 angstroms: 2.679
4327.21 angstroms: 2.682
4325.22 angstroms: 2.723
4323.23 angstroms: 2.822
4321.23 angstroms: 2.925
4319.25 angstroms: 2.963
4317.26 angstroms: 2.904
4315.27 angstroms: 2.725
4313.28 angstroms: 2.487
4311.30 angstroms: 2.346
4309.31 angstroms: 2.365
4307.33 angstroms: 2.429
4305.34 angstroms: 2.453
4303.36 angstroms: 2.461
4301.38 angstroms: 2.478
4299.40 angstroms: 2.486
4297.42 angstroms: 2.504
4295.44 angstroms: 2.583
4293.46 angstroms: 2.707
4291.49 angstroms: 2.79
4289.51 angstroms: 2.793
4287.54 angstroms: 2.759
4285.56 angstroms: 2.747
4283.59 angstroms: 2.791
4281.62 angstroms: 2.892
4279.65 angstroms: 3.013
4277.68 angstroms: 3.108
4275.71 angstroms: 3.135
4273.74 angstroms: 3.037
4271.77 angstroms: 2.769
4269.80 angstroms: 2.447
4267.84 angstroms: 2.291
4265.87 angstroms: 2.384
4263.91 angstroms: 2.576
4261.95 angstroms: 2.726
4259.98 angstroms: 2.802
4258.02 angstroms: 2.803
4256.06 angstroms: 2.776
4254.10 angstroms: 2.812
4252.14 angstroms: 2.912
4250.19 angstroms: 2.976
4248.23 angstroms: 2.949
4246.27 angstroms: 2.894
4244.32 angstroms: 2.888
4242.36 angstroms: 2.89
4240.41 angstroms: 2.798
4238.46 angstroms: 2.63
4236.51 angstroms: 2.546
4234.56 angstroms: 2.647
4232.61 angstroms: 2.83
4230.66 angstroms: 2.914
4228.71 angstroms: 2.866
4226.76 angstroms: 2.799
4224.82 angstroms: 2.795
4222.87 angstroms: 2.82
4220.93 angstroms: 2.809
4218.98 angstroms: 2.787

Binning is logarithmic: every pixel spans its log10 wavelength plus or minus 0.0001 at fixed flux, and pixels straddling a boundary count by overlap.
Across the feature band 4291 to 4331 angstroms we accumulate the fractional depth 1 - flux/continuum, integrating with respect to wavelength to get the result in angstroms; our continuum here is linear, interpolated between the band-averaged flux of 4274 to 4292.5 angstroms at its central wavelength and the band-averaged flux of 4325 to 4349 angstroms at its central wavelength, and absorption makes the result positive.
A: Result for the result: 1.7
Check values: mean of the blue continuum 2.9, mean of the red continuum 2.6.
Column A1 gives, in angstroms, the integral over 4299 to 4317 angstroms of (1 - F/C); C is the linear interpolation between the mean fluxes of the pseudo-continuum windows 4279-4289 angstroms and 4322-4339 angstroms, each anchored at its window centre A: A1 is 1.5 angstroms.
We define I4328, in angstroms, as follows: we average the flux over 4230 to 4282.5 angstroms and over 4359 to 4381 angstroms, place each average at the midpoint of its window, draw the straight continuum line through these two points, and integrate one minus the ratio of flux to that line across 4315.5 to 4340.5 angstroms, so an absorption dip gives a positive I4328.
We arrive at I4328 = 2.5 angstroms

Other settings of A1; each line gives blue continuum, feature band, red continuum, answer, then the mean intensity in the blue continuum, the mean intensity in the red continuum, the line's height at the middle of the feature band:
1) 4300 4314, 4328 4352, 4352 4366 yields 1.4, 2.43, 3.03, 2.81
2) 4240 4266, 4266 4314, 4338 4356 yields 2.6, 2.81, 2.8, 2.81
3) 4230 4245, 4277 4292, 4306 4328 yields -0.8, 2.76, 2.67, 2.71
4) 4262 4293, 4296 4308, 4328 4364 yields 1.3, 2.77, 2.77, 2.77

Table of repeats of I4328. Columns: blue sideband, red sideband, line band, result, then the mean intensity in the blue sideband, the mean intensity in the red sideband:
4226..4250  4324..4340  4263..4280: -0.2 angstroms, 2.81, 2.55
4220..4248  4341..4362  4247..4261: -0.2 angstroms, 2.8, 2.92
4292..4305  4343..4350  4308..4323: -0.1 angstroms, 2.54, 2.87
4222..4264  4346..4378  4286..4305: 1.9 angstroms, 2.81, 3.05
